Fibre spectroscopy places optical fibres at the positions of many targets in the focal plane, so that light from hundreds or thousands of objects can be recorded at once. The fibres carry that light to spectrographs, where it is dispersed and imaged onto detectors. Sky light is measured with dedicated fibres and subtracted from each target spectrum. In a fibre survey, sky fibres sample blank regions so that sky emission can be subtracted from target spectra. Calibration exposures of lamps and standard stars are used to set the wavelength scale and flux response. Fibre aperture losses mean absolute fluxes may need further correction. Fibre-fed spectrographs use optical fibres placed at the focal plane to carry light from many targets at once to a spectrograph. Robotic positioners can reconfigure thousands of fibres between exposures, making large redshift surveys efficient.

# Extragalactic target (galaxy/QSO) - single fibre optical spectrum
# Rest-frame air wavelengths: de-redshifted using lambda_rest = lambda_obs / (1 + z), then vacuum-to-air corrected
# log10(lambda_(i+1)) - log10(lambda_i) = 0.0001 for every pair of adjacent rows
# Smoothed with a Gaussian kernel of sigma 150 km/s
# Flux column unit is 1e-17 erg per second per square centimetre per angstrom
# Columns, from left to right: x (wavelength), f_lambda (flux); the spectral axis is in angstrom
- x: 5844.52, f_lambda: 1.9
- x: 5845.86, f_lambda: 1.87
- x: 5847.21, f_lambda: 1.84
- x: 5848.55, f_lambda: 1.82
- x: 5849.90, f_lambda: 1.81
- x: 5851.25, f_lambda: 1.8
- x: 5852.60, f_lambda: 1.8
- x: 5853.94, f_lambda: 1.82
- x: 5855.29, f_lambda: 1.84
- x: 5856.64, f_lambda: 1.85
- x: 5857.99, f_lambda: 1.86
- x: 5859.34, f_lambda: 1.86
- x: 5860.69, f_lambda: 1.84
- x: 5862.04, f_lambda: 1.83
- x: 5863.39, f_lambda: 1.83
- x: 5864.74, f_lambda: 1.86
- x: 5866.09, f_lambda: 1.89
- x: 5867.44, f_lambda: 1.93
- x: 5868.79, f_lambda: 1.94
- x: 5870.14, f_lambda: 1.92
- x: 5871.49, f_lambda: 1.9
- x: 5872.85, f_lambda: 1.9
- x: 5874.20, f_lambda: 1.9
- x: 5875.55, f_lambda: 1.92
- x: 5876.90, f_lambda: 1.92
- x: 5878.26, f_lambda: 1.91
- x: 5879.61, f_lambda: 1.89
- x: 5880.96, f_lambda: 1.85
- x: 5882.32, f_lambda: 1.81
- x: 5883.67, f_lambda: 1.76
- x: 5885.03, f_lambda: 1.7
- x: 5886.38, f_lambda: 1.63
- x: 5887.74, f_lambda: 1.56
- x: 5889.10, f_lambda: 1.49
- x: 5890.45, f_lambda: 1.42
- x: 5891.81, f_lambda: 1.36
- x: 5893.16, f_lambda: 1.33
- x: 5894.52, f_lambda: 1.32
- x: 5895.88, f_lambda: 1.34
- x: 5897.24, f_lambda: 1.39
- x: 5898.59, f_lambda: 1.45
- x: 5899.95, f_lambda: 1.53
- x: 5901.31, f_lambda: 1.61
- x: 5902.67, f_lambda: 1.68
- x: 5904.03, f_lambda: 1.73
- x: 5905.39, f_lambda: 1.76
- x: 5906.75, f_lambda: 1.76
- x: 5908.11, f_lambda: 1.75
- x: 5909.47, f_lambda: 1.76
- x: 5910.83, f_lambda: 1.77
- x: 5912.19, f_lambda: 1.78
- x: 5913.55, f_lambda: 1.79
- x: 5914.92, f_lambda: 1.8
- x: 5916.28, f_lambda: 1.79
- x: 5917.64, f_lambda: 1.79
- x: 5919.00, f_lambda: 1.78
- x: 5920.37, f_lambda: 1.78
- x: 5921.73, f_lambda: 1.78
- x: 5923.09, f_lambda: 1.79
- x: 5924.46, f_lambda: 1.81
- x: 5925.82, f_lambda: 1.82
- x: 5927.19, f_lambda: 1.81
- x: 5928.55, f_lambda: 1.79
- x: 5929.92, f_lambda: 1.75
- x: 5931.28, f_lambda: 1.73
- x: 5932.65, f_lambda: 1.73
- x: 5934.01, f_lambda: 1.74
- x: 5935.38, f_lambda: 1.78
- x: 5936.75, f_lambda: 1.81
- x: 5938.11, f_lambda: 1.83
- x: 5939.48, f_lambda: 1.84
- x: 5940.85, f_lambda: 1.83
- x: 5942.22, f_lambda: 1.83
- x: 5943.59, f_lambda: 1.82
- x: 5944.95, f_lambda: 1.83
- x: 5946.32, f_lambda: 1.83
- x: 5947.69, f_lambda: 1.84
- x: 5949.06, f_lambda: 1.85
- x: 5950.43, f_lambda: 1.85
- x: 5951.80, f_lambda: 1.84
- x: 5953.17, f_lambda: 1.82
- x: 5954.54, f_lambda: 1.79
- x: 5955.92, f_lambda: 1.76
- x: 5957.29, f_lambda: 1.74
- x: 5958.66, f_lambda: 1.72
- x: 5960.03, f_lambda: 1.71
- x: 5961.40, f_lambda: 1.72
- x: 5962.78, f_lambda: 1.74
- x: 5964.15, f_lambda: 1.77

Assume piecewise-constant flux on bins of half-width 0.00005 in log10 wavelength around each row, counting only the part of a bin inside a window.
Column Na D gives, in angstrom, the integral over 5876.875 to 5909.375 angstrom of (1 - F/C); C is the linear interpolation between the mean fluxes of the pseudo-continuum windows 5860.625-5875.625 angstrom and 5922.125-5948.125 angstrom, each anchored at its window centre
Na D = 4.15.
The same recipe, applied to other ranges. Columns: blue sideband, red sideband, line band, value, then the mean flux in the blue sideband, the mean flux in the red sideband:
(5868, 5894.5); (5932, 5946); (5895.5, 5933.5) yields 1.2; 1.73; 1.81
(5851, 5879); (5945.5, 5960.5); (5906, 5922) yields 0.5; 1.87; 1.8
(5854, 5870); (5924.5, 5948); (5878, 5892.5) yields 1.4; 1.87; 1.8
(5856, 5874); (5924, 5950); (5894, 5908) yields 2.1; 1.88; 1.8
